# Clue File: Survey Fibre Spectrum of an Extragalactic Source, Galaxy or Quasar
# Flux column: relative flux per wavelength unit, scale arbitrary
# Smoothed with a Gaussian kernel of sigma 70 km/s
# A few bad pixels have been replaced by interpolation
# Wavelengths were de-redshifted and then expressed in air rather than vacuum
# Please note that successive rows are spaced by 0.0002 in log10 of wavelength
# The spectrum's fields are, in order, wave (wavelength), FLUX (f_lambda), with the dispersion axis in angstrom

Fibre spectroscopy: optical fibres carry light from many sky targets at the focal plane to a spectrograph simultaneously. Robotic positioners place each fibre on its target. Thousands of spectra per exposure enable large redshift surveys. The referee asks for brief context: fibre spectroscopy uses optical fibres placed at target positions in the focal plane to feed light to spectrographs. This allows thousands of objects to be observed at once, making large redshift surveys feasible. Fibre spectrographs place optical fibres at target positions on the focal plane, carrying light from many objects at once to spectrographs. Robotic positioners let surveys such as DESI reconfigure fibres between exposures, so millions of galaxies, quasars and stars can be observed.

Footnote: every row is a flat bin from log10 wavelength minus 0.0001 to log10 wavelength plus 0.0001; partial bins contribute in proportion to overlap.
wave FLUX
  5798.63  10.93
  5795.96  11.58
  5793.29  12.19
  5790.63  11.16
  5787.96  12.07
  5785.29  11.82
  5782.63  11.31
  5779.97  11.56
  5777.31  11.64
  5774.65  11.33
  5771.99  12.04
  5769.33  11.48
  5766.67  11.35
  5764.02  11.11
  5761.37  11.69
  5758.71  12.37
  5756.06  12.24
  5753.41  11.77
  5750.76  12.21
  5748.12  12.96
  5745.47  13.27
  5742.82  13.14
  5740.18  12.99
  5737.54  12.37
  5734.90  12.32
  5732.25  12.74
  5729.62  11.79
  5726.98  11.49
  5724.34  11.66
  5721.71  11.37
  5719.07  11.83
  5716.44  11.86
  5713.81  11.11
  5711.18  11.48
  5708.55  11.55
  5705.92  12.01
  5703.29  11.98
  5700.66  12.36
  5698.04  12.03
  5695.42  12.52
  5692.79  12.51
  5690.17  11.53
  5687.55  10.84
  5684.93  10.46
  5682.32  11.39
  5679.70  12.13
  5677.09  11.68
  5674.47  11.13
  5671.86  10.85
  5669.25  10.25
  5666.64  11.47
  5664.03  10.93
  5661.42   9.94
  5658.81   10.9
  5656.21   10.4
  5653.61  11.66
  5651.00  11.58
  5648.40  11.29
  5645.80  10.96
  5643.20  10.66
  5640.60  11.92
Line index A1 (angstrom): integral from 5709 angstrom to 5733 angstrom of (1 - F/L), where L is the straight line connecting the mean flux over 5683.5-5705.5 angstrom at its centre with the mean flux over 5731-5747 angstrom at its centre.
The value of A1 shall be 1.39 angstrom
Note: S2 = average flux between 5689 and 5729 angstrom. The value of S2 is 11.8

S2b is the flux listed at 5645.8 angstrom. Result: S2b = 10.96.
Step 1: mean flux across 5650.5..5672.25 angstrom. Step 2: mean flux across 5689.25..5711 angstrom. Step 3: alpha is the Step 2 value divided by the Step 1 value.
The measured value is 1.11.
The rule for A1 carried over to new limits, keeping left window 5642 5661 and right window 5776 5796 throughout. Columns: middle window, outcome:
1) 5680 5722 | -1.6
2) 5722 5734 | -0.5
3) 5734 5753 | -2.1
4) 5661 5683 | 0.0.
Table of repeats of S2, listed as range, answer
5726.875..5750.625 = 12.6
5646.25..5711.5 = 11.4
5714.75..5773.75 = 12.1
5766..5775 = 11.6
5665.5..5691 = 11.2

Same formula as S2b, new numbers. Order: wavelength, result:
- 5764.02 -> 11.11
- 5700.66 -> 12.36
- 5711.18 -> 11.48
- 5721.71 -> 11.37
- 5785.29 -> 11.82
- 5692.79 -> 12.51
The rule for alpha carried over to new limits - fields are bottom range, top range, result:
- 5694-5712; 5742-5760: 1.05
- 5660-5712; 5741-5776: 1.06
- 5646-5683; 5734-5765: 1.12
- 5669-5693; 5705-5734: 1.04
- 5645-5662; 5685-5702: 1.08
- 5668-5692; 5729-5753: 1.13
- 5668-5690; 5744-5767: 1.09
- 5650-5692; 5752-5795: 1.05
